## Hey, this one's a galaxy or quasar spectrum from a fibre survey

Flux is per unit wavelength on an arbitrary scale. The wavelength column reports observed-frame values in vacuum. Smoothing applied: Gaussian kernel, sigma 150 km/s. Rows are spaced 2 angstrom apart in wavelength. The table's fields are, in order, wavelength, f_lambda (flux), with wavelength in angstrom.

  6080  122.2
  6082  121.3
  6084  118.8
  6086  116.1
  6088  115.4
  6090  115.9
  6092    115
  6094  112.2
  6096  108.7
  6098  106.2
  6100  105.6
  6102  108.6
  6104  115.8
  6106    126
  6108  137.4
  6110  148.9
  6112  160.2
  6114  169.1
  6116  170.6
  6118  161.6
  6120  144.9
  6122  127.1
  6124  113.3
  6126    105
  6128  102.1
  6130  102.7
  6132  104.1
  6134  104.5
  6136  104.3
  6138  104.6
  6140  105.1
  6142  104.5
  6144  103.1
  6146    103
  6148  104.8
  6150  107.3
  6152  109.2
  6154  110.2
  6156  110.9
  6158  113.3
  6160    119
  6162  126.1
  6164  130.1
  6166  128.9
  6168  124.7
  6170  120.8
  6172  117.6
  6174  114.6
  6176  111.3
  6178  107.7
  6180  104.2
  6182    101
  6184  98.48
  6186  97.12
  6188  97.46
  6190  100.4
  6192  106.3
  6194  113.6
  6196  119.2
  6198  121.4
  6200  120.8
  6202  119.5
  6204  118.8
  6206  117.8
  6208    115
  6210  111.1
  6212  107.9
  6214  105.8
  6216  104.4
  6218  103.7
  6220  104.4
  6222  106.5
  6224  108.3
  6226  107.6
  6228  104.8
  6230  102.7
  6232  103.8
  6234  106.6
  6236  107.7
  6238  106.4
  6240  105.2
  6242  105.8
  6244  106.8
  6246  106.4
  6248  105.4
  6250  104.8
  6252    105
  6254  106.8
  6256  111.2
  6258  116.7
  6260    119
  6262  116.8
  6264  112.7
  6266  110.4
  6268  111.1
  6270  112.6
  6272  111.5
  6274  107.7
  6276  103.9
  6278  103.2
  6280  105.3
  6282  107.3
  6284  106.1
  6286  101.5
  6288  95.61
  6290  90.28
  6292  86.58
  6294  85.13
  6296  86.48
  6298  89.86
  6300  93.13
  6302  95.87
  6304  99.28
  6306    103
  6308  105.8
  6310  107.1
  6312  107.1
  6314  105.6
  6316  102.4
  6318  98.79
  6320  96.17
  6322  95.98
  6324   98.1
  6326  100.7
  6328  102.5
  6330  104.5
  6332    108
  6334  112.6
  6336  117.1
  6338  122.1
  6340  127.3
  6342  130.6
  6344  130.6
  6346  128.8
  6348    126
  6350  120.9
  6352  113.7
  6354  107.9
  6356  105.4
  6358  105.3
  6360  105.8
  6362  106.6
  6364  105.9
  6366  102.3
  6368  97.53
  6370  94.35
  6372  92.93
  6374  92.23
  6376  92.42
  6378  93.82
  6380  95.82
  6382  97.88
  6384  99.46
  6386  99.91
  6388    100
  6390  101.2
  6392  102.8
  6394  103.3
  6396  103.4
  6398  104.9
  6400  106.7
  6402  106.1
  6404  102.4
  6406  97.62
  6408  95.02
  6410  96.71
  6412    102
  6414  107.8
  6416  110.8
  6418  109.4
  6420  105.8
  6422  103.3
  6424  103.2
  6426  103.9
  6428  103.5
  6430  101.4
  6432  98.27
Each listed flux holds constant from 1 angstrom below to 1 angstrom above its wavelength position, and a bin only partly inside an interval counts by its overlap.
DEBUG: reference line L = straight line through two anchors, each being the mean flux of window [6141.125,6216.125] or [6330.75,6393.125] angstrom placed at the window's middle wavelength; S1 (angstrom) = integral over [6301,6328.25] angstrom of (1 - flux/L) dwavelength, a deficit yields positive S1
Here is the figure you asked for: 1.9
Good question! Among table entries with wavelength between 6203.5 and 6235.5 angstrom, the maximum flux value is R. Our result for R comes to 118.8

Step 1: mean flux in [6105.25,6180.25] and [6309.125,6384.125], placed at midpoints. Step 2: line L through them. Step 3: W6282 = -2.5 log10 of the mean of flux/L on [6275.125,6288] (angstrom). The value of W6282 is 0.07 mag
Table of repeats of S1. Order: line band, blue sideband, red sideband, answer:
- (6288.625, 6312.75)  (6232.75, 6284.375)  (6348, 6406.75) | 2.4 angstrom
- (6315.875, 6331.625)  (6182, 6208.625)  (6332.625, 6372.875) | 1.7 angstrom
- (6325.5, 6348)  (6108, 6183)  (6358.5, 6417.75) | -2.8 angstrom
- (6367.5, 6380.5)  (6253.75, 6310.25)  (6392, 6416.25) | 1.1 angstrom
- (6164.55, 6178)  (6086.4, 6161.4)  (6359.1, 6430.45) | -0.4 angstrom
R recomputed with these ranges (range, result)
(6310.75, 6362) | 130.6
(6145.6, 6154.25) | 110.2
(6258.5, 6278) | 119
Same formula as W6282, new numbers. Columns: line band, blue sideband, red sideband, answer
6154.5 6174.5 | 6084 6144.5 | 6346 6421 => -0.027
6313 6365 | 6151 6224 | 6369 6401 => -0.091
